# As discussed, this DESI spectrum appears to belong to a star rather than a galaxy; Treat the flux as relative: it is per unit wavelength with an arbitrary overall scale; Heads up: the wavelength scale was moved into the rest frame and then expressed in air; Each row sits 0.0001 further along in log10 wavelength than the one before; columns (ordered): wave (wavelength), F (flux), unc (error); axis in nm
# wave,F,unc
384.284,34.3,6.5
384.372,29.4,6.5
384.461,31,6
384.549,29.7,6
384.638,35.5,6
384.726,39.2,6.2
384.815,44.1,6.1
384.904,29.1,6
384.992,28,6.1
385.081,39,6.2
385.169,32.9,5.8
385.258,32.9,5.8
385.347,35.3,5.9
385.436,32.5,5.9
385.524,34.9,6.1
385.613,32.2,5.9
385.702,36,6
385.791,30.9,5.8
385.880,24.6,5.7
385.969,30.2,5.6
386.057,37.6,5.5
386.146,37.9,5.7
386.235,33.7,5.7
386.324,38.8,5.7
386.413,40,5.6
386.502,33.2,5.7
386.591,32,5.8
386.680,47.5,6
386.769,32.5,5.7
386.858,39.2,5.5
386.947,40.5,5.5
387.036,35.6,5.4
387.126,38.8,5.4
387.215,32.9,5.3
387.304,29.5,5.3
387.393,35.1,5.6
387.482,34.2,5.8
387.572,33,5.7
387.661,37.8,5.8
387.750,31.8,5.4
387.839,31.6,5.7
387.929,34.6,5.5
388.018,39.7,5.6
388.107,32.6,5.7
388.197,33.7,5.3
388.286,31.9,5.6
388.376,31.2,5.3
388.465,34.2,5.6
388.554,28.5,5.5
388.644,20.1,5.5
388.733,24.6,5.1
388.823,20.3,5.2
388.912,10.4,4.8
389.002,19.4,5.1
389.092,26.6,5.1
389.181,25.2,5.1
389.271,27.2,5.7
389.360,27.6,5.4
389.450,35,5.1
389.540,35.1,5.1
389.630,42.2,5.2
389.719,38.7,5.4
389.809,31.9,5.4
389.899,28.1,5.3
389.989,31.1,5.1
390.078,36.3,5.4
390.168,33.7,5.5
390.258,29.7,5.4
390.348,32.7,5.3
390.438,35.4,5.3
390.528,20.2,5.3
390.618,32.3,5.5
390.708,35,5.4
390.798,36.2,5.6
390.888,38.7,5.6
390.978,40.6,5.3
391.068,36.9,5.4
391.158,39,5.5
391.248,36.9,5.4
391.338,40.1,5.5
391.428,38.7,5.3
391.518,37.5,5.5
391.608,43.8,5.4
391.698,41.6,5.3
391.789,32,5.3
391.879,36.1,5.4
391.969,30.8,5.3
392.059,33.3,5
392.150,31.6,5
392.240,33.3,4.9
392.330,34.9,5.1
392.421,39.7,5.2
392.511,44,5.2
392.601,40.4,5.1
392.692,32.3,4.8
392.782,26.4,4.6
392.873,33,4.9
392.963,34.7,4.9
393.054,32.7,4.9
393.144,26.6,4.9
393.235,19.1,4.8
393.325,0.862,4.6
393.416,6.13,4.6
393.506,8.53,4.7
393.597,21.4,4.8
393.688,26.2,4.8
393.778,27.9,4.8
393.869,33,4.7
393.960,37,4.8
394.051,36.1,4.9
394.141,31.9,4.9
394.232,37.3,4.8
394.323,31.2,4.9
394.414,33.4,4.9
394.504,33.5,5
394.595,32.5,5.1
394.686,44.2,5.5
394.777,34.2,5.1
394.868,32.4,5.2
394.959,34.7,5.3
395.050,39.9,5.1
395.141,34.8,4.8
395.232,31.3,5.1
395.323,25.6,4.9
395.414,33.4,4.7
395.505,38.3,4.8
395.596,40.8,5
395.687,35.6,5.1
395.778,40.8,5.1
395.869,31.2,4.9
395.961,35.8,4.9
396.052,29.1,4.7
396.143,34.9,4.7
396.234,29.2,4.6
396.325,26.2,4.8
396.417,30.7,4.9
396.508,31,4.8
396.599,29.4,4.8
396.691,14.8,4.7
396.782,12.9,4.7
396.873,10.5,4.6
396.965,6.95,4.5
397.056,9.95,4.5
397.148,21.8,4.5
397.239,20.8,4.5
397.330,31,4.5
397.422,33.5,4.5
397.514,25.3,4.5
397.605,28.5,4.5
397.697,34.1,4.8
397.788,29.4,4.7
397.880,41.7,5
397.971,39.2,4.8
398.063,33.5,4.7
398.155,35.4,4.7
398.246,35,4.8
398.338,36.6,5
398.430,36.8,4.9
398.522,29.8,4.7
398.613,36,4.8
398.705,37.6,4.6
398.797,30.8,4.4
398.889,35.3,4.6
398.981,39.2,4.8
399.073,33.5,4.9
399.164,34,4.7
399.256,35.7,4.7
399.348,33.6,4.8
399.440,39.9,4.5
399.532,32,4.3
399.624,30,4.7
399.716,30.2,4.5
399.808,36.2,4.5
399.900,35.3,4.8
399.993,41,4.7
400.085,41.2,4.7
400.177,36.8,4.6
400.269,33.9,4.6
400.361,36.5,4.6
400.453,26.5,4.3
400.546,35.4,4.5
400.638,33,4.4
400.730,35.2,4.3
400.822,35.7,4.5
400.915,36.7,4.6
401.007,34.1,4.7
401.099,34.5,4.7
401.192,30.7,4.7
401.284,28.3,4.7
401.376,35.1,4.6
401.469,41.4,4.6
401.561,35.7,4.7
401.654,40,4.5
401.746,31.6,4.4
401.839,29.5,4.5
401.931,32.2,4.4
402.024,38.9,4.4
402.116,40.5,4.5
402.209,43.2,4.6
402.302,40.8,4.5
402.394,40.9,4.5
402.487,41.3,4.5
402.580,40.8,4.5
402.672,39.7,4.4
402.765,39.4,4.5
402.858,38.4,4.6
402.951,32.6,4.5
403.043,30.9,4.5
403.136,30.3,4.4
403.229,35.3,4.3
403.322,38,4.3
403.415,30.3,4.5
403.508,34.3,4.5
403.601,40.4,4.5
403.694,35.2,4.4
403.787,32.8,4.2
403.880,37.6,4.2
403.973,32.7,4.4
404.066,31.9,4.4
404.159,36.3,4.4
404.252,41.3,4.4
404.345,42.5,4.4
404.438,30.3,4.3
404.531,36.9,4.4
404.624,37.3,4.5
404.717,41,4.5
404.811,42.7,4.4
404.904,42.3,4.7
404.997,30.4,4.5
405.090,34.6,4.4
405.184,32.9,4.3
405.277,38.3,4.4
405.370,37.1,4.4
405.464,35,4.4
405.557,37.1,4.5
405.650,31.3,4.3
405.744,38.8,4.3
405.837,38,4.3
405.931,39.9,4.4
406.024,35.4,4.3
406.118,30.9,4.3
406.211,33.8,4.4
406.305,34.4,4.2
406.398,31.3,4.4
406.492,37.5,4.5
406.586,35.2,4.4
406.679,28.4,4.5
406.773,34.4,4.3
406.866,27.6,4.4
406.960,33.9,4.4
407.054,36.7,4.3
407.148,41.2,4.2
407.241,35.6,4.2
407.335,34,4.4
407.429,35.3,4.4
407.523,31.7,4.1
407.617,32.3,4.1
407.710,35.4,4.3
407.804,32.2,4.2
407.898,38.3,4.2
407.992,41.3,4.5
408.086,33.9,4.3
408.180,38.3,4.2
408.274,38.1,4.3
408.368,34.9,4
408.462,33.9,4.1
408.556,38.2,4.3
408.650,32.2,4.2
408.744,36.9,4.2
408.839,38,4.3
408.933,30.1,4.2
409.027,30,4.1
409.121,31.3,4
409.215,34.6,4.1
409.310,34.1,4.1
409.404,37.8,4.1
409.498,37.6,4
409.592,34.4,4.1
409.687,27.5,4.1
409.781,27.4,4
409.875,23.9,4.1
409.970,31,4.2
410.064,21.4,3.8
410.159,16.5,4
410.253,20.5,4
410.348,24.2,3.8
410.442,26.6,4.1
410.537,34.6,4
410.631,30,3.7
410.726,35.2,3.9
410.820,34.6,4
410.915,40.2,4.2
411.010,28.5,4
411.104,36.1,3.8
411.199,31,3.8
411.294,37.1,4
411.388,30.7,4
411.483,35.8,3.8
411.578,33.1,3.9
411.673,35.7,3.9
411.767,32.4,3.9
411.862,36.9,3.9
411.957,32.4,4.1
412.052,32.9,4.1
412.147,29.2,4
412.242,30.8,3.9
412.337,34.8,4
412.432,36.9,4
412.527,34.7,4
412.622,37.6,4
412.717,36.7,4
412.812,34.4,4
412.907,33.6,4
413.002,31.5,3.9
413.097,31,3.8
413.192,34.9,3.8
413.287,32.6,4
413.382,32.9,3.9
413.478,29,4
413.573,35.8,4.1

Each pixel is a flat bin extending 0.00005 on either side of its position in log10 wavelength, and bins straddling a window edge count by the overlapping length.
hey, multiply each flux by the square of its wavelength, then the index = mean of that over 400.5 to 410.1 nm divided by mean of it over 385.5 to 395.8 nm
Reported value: 1.16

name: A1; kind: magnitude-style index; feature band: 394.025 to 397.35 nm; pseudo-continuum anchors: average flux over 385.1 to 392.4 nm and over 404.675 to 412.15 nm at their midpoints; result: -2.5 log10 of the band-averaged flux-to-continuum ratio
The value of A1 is 0.12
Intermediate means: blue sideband 33.4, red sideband 33.7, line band 29.9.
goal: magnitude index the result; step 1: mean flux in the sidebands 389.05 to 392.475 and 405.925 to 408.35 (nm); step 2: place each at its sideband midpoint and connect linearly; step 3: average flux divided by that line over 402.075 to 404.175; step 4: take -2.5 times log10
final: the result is -0.06 mag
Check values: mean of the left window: 34.4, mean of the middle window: 36.7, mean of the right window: 34.8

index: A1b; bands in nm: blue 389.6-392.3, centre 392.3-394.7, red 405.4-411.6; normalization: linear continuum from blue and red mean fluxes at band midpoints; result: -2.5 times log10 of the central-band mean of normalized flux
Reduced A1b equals 0.178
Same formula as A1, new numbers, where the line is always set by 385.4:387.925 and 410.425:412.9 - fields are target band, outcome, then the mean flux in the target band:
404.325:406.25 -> -0.07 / 36.4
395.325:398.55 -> 0.17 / 29.5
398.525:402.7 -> -0.04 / 35.7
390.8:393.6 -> 0.08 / 32.2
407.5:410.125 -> 0.02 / 33.4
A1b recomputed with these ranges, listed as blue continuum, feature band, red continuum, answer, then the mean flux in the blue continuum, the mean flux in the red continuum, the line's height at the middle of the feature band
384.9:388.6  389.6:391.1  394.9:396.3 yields 0.01 mag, 34.3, 34.2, 34.3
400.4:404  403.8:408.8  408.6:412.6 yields -0.06 mag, 35.7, 31.9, 33.8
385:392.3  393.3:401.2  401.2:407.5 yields 0.11 mag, 33.4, 35.9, 34.8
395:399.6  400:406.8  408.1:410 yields -0.11 mag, 31.1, 33.5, 32.3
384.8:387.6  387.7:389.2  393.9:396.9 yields 0.21 mag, 34.7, 32.1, 34.1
